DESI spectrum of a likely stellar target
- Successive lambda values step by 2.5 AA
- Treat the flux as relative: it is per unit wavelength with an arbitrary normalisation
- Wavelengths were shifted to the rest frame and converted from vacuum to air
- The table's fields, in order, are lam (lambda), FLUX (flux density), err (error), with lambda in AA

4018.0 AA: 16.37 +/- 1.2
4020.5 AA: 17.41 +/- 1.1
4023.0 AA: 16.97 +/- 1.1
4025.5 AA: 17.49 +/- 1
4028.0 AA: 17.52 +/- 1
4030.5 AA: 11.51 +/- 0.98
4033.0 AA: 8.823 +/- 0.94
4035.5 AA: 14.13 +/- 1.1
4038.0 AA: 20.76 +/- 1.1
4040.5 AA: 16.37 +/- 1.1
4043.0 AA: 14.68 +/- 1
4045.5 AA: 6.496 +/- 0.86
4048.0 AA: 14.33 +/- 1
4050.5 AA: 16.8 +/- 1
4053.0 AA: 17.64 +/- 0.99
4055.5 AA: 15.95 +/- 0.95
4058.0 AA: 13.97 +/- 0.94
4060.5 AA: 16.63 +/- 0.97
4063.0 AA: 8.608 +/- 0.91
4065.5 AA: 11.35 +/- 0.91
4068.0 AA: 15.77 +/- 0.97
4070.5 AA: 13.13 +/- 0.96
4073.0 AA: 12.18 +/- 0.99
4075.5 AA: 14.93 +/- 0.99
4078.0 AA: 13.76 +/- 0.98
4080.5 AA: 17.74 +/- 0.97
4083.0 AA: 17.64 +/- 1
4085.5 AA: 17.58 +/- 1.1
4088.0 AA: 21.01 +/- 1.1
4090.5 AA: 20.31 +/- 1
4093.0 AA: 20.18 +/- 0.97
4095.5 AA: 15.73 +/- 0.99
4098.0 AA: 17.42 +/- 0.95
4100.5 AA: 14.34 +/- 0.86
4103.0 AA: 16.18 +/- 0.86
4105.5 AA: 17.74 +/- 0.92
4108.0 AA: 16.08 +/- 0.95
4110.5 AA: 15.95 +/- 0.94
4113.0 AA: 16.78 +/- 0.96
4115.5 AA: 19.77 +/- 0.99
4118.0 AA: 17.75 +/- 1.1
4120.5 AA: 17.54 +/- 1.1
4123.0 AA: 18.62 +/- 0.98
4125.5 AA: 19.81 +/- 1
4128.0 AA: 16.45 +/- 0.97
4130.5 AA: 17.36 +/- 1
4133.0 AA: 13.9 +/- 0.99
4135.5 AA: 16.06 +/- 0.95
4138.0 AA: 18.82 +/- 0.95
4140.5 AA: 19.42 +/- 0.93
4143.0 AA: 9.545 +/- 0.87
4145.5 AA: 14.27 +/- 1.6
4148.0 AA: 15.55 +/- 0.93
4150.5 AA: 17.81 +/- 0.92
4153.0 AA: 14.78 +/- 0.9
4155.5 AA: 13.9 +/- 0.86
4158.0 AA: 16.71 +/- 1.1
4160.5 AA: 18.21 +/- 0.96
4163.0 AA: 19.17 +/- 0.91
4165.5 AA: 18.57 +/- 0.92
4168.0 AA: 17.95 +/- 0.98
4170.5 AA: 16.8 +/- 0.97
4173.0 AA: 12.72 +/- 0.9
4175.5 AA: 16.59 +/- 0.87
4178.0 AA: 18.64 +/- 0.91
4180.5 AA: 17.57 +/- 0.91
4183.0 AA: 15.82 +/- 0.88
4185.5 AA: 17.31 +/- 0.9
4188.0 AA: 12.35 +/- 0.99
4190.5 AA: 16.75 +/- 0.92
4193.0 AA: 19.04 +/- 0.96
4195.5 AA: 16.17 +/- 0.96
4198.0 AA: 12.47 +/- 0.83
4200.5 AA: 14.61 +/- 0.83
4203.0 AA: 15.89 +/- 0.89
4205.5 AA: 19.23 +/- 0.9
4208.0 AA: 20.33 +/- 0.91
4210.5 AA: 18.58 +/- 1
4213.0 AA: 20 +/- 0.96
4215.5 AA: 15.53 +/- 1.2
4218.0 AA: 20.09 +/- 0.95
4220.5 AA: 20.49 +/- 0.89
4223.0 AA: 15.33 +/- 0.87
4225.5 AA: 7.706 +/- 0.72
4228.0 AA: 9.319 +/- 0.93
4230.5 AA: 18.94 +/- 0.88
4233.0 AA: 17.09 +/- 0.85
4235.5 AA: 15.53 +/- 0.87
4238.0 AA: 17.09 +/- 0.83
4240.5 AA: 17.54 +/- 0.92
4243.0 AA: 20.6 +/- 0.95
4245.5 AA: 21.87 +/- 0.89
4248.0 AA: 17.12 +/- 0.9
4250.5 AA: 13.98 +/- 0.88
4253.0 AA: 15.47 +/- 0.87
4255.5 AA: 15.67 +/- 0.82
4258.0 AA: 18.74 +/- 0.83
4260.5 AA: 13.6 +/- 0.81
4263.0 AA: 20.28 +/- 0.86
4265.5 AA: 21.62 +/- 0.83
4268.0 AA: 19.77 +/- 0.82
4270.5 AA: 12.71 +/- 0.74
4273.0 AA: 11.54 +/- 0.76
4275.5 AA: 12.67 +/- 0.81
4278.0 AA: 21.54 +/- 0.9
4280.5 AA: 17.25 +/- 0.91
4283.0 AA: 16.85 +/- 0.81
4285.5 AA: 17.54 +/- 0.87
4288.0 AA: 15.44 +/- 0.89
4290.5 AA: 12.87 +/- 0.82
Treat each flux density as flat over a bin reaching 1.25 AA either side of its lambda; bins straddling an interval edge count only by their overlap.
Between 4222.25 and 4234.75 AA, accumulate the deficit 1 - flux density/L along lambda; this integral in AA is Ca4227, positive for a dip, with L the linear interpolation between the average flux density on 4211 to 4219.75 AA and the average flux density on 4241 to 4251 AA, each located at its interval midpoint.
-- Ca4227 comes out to 3.3 AA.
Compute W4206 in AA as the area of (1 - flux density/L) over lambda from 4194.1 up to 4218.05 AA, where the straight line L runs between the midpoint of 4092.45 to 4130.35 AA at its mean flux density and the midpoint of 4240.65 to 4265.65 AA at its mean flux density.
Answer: 0.57 AA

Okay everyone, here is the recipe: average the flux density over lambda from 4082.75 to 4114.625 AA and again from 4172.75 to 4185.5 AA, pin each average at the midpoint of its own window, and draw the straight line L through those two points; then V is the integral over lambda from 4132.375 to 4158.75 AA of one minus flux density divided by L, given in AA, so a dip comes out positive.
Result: 2.3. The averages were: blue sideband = 17.5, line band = 15.5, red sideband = 16.6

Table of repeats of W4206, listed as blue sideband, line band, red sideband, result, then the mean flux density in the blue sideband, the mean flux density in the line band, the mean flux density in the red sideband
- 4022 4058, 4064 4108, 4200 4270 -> -2.2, 14.9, 16.2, 17.2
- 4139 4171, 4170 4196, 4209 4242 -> 0.1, 16.4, 16.3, 16.5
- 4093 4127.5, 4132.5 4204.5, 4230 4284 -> 4.5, 17.3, 16.2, 17.1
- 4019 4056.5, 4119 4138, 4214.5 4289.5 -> -1.8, 15.1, 17.2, 16.6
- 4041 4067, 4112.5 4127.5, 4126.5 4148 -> -2.9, 13.7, 18.4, 15.8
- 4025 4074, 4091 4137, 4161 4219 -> -5.0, 14.2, 17.2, 17.1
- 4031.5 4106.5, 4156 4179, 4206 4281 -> -1.2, 15.4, 17.1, 17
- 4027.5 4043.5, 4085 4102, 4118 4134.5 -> -1.8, 14.7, 18.1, 17.3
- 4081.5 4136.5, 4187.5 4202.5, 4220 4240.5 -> 0.4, 17.5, 15.4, 15.1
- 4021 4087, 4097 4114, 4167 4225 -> -0.9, 14.8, 16.3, 16.8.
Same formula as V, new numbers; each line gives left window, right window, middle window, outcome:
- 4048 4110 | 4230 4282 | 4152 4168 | -0.5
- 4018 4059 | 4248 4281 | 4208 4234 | -0.4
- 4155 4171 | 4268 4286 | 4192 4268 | -2.1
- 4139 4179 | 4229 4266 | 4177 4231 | 1.6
